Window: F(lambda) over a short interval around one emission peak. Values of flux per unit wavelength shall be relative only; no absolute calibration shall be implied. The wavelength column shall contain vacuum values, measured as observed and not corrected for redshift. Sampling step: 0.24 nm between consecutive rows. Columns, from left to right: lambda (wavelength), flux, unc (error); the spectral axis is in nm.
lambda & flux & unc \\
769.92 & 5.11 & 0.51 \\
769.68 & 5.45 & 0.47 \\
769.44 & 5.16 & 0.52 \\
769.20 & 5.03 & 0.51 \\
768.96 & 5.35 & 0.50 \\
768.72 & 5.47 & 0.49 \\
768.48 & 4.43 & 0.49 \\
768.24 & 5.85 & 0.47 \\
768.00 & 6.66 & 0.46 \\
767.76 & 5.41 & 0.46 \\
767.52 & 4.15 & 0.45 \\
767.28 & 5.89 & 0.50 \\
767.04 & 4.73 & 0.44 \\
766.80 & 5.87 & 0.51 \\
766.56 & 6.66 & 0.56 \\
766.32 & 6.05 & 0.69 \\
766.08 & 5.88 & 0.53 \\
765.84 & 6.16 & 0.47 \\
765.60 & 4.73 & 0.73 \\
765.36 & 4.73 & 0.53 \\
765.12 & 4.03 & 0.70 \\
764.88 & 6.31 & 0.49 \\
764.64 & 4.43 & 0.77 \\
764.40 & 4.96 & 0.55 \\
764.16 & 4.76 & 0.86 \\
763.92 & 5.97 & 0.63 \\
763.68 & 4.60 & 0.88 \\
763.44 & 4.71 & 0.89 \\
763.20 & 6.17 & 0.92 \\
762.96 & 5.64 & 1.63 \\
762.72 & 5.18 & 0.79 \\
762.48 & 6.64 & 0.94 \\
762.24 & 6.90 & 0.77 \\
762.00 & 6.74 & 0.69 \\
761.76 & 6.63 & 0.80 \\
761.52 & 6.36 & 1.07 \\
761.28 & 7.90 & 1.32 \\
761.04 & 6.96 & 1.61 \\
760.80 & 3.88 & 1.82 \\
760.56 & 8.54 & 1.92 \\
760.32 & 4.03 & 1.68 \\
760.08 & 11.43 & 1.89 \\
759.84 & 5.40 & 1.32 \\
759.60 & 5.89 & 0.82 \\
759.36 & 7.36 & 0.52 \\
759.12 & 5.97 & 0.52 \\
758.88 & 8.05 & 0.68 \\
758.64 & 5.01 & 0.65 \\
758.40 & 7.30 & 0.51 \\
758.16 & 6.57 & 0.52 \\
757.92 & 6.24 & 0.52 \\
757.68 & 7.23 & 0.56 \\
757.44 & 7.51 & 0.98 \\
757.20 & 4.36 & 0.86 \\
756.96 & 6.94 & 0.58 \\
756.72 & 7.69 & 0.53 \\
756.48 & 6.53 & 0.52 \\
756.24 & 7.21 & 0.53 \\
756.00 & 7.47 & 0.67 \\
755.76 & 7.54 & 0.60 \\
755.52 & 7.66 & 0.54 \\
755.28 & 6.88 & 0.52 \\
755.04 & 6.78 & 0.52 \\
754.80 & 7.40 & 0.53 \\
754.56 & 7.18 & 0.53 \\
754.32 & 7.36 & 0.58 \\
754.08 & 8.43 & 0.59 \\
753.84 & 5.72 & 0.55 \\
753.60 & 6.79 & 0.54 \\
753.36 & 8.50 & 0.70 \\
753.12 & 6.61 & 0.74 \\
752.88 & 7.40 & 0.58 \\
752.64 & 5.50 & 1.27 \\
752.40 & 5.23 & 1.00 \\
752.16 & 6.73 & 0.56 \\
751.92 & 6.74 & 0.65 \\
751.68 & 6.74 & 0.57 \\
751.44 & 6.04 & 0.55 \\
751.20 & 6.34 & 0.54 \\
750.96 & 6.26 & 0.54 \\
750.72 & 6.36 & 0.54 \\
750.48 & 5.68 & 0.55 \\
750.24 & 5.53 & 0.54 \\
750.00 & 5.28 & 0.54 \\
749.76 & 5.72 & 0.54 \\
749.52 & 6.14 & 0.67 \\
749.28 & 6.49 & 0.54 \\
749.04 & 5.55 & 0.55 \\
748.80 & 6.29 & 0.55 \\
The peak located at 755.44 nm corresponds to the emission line Mg II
